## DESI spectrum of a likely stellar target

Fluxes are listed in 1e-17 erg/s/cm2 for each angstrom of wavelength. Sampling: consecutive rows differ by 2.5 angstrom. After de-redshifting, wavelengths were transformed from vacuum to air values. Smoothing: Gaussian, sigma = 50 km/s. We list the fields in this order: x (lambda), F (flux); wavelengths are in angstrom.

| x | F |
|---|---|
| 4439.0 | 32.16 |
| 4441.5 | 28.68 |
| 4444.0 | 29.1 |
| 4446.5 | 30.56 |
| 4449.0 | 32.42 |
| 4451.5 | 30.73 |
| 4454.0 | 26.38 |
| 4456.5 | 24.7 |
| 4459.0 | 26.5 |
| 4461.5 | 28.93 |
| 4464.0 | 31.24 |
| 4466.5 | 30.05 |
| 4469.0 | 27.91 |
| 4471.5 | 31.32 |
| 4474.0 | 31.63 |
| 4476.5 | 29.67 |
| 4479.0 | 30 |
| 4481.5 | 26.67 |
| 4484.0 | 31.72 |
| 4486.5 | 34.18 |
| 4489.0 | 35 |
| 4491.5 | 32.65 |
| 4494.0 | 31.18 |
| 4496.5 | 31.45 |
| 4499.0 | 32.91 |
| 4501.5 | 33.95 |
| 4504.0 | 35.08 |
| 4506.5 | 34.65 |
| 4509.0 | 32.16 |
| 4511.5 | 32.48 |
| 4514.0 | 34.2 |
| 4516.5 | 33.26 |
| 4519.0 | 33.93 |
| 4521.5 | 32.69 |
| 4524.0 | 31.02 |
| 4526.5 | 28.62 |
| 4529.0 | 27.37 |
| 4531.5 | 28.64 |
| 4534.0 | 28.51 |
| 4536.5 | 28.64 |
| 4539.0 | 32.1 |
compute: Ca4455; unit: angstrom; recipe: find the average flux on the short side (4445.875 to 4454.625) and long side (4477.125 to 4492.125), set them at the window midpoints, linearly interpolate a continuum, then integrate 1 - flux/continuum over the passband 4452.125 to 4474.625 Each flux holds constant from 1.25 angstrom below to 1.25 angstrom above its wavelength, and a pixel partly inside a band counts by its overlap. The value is 1.5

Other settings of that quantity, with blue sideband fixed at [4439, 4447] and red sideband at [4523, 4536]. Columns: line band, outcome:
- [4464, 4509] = -3.8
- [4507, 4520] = -1.9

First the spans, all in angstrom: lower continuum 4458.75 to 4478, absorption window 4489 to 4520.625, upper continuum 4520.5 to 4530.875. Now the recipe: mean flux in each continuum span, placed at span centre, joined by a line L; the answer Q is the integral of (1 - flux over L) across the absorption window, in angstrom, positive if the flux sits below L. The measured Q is -3.6 angstrom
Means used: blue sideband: 29.8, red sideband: 29.8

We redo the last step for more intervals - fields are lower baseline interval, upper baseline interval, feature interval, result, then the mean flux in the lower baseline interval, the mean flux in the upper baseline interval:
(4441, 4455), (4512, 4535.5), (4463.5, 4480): -0.05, 29.8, 30.9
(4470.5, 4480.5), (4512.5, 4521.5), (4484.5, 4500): -0.52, 30.5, 33.6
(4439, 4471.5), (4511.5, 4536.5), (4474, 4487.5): -0.32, 29.1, 30.9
